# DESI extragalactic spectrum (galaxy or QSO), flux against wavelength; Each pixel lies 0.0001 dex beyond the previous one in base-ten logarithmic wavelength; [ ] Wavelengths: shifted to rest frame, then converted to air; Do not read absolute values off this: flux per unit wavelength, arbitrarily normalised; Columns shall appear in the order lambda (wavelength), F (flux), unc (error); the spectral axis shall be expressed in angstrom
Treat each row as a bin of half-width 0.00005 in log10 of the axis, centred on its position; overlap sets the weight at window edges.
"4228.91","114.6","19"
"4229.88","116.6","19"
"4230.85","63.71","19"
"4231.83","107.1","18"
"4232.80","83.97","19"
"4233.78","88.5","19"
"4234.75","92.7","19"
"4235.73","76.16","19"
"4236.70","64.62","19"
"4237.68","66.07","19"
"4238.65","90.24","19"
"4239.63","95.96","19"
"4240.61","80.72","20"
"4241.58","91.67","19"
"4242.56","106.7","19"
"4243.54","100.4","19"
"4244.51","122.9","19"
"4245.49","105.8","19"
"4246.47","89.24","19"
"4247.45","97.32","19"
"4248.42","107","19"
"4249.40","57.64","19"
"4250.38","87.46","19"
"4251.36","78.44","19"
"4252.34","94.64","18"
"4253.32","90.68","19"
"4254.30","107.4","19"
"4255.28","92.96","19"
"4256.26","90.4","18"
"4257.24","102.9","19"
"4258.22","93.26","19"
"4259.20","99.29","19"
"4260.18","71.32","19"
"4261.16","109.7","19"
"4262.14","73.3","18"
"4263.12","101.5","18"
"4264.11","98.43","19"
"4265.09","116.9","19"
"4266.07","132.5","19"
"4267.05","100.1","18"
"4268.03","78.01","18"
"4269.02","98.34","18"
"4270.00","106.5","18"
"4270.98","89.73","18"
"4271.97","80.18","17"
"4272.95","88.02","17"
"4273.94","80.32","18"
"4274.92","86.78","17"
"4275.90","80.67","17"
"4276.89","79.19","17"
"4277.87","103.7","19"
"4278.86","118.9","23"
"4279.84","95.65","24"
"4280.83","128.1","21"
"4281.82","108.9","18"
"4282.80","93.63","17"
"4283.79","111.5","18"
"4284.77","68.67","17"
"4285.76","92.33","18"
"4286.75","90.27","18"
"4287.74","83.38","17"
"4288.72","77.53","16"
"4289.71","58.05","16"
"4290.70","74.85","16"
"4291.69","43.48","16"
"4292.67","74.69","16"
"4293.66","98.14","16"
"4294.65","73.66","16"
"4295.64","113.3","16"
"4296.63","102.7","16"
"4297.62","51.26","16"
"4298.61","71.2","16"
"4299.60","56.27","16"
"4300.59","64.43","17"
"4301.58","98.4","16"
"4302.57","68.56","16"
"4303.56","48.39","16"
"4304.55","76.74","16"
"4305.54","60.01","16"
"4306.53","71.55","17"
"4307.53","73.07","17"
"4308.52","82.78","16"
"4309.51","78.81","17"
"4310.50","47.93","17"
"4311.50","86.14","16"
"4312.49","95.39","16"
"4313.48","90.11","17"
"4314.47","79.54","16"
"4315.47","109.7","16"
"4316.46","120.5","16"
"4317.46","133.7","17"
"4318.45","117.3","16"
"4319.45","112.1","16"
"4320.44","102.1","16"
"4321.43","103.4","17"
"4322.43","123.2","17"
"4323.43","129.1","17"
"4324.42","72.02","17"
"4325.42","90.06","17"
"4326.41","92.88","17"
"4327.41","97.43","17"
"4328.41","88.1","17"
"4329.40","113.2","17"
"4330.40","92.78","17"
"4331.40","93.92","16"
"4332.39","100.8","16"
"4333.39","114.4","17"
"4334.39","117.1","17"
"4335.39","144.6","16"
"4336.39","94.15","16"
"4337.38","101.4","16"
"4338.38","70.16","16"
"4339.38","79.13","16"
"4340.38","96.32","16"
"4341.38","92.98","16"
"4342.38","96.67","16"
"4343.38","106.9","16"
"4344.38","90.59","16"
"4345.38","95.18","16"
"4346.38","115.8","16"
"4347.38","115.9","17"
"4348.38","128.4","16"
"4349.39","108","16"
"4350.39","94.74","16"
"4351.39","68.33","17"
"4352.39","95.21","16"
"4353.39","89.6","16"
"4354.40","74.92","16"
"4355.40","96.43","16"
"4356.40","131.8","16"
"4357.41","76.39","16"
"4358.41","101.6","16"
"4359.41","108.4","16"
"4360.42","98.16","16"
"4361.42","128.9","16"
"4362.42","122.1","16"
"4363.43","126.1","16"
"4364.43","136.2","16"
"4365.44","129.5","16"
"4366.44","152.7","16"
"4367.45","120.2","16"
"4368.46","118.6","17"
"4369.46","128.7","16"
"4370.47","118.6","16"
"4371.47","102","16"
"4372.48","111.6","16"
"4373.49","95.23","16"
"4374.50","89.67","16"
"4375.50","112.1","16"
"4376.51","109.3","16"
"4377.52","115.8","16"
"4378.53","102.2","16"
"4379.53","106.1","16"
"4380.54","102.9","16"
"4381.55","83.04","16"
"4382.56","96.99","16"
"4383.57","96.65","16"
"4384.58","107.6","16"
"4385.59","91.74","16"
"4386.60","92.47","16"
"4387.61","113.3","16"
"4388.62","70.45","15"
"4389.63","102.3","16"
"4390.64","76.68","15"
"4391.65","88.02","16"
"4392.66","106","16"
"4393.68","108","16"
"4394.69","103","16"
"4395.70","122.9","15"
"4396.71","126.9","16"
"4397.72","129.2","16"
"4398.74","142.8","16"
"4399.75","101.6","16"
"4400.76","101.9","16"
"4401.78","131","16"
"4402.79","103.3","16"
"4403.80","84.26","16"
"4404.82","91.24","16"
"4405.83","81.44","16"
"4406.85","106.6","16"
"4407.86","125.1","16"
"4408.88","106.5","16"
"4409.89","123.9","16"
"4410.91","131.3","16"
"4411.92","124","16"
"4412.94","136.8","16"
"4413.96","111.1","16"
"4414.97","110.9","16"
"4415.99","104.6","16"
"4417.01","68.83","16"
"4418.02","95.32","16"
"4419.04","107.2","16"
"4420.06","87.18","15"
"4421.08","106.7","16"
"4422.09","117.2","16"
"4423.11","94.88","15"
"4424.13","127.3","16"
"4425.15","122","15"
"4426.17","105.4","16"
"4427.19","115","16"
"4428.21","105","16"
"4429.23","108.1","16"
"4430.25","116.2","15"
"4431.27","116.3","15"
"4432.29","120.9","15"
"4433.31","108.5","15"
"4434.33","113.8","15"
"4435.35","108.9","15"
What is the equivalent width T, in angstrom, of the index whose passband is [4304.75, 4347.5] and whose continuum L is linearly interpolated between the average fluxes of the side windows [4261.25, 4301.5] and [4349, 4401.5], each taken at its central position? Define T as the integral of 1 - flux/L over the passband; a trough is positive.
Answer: 0.1 angstrom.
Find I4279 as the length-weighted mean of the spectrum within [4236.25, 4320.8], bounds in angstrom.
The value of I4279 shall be 89.4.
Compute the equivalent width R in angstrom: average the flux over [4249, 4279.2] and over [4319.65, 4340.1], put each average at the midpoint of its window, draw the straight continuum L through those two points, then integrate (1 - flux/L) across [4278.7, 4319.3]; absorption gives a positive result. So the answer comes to 5.1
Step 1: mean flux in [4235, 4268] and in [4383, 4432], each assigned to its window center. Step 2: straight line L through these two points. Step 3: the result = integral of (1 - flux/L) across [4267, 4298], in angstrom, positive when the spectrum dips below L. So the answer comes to 2.5 angstrom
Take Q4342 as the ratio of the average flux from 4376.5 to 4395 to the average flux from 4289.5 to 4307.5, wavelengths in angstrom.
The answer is 1.35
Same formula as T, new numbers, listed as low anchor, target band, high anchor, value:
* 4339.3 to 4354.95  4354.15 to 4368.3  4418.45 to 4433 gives -2.2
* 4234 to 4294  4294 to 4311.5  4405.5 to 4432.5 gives 4.1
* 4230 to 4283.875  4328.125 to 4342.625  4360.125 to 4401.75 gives 0.5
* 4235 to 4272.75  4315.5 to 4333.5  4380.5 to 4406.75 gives -1.4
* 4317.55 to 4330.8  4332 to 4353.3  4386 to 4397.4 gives 0.4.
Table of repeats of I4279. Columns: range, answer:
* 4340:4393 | 104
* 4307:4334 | 97.8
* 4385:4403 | 106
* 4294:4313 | 75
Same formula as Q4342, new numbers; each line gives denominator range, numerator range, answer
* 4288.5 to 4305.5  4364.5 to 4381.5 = 1.55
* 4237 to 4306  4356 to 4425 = 1.22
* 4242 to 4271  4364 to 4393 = 1.09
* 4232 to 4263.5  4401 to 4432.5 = 1.20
